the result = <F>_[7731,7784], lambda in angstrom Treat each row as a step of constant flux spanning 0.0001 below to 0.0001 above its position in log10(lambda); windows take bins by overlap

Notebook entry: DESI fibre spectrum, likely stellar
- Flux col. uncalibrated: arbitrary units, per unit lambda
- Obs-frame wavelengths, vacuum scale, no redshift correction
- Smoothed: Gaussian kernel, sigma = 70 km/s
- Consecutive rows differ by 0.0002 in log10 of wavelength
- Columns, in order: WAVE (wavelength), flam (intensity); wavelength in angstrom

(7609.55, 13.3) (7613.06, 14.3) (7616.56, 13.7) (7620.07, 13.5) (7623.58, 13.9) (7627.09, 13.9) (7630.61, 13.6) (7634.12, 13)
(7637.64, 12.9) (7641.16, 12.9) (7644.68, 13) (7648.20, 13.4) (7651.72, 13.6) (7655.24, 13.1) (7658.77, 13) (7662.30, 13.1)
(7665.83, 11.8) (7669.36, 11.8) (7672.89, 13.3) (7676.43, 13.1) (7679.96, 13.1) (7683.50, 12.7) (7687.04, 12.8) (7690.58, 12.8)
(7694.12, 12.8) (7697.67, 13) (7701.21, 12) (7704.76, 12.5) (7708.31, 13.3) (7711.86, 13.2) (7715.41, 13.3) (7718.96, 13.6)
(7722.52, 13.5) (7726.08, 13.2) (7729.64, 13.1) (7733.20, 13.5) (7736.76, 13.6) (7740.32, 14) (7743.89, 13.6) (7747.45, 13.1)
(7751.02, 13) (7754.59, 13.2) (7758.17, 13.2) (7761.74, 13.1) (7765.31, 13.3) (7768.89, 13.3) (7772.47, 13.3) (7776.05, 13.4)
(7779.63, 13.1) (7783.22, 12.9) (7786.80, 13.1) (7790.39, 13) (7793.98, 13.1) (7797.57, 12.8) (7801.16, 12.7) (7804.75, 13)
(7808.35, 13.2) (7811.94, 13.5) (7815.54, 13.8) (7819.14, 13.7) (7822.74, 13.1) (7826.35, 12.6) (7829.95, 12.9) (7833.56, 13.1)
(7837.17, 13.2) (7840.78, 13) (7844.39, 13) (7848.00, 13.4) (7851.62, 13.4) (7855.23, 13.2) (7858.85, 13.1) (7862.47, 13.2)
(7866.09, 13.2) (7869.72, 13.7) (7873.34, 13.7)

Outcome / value 13.3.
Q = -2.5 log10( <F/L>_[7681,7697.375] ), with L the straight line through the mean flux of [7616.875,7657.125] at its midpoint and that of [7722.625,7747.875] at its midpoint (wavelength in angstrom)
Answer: 0.05 mag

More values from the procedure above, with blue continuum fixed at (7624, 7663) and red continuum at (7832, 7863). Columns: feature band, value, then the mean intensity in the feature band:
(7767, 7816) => 0.00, 13.1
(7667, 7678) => 0.05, 12.7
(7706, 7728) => -0.01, 13.3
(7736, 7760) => -0.01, 13.4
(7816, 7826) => -0.01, 13.3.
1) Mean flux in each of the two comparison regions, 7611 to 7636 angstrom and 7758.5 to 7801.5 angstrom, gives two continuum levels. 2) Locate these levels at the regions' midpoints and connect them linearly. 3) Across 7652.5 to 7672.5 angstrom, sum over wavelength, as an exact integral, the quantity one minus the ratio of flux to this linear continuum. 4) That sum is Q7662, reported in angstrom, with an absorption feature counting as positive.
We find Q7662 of 1.3 angstrom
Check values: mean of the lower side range 13.7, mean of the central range 12.7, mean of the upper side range 13.1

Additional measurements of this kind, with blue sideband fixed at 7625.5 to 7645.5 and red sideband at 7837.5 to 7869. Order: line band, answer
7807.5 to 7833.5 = -0.1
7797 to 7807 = 0.3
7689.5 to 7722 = 0.6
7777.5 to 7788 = 0.1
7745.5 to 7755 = 0.1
